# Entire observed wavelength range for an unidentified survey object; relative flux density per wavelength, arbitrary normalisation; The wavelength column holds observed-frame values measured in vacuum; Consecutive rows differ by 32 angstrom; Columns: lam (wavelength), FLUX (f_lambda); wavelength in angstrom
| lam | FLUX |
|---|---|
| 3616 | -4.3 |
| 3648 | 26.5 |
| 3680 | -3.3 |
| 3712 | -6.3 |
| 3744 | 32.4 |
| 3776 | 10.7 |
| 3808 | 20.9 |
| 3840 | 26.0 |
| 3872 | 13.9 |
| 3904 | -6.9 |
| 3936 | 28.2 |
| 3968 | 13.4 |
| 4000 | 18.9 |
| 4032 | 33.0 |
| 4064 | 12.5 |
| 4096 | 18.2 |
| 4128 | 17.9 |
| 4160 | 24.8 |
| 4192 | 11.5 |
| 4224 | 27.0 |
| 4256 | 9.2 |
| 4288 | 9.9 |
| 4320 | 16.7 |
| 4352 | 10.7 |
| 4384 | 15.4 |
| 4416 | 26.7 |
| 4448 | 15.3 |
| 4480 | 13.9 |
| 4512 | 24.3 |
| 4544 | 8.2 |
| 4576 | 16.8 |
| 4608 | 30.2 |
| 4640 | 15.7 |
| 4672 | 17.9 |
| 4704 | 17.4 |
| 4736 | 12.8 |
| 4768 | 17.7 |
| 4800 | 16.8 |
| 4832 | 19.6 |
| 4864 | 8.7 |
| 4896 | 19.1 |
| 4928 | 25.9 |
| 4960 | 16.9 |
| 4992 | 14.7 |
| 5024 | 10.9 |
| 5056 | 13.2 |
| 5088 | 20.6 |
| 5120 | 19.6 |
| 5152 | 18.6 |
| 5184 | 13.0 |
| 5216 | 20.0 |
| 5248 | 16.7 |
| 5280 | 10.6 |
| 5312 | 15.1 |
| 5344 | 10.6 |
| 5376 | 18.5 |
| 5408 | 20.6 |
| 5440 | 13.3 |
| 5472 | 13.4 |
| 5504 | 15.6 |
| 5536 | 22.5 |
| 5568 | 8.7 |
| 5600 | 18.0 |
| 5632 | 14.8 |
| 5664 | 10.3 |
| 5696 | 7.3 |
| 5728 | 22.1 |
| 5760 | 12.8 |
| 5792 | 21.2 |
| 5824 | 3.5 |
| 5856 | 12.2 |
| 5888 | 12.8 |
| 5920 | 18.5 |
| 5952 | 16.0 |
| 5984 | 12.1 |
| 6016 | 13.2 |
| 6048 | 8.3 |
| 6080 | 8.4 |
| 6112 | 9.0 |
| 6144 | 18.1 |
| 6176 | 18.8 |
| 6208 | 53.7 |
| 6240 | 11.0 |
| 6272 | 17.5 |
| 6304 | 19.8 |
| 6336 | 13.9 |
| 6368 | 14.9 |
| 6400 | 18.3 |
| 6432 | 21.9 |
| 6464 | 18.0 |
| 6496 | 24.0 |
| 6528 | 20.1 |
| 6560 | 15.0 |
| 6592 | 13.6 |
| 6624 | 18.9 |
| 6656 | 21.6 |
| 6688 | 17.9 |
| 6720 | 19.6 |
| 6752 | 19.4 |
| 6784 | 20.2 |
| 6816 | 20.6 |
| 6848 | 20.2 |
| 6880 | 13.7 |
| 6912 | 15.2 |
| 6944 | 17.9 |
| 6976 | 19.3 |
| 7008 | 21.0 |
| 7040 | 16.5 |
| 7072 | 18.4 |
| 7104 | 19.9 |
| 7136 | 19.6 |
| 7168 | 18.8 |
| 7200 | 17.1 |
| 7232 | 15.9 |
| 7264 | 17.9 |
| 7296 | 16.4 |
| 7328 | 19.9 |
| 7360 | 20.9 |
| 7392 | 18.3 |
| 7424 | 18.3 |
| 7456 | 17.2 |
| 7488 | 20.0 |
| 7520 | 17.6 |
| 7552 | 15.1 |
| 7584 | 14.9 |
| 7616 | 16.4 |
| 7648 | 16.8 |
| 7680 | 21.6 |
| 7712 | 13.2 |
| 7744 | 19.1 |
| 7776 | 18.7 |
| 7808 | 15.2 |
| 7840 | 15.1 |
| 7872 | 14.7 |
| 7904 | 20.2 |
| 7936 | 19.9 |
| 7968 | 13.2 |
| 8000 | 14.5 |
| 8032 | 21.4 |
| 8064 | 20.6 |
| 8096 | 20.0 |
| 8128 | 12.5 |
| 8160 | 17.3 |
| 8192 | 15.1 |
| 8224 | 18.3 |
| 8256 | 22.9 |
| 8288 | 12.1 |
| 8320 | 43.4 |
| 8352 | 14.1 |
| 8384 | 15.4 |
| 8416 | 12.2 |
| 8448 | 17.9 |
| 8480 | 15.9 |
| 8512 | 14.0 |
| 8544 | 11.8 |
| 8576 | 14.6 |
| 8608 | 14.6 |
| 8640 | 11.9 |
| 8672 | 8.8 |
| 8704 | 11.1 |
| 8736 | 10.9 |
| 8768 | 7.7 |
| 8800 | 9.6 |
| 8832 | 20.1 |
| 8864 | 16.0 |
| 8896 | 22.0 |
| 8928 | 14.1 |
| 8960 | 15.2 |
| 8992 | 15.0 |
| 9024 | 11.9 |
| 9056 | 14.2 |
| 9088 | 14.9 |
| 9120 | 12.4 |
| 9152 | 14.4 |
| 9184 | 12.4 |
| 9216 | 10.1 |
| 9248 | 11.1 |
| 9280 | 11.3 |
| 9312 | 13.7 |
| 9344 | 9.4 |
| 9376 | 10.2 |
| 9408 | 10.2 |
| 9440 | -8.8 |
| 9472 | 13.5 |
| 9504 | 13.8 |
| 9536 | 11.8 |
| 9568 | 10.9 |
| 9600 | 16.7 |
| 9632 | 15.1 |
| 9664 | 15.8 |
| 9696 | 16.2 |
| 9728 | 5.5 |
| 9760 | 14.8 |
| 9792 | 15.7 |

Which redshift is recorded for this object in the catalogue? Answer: 0.661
